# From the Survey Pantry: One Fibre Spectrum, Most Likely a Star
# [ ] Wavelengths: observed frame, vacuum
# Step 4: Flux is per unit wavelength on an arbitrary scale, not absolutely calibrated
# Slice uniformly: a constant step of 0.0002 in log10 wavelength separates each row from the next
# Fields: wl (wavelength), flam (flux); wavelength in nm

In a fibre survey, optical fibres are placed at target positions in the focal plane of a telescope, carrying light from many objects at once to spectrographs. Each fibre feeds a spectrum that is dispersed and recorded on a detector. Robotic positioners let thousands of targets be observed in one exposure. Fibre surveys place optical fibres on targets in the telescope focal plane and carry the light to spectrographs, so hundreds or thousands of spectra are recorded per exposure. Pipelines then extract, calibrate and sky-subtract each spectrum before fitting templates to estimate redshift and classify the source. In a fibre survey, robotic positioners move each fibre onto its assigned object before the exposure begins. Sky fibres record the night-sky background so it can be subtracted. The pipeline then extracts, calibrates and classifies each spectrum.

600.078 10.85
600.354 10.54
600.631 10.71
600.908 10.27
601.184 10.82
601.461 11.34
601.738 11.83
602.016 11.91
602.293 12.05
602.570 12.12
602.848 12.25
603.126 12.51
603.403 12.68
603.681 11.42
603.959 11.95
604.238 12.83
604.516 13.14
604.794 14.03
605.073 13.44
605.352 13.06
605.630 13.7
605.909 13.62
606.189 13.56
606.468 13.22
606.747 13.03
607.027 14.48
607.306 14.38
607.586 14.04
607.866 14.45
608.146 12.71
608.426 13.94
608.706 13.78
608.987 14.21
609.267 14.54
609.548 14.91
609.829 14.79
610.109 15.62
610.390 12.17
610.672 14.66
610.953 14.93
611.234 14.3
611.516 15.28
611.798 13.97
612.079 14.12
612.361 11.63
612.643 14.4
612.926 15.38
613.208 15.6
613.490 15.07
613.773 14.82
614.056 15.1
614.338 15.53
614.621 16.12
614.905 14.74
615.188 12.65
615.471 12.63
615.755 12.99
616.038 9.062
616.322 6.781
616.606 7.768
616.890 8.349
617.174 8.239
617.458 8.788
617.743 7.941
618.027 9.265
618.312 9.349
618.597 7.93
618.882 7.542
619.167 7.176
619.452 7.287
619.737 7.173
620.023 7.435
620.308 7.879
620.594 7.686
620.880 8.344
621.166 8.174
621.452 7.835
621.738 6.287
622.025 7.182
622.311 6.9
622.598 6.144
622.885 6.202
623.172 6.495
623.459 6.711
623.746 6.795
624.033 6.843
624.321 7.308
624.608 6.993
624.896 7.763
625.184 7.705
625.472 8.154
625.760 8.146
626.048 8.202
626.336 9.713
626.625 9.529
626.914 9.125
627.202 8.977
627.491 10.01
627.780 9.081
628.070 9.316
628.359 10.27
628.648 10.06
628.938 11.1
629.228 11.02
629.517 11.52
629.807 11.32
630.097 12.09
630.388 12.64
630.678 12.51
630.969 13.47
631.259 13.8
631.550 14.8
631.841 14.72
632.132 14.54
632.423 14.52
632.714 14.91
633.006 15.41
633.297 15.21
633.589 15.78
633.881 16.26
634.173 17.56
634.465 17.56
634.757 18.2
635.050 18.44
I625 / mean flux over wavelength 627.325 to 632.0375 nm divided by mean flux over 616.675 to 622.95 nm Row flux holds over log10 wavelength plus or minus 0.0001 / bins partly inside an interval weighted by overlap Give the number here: 1.5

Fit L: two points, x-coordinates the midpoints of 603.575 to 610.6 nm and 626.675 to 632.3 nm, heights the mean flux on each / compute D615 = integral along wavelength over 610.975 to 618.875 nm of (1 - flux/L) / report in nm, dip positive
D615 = 0.54 nm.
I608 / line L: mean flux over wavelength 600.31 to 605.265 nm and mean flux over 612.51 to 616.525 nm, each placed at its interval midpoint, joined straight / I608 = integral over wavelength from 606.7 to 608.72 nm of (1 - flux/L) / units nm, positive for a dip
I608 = -0.20 nm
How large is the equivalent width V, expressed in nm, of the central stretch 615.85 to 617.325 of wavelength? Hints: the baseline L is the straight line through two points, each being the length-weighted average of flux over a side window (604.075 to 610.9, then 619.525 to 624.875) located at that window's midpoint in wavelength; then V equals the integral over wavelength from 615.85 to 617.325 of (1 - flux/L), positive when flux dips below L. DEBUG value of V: 0.23 nm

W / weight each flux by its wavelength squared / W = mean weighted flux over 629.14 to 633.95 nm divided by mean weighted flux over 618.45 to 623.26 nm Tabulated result 1.96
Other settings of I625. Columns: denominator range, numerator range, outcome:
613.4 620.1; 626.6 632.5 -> 1.12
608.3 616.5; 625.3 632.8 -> 0.81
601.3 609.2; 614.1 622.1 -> 0.71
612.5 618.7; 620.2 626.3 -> 0.63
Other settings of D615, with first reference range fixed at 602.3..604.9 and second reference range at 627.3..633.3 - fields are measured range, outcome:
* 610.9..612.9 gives -0.265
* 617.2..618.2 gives 0.306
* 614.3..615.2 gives -0.181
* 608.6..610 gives -0.225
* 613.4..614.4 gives -0.211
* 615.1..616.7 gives 0.276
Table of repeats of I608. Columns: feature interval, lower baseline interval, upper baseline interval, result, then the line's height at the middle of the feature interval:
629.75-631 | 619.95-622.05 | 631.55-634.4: 0.126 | 13.8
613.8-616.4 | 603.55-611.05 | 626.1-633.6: 0.014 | 13.1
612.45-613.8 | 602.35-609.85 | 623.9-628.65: -0.369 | 11.7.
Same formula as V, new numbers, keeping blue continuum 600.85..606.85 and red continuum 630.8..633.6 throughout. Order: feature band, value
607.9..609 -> -0.069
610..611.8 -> -0.191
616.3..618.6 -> 0.879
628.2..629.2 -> 0.269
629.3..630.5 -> 0.220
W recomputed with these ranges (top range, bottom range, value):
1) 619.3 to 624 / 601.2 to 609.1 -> 0.58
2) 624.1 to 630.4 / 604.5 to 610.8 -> 0.72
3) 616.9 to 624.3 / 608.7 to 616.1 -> 0.54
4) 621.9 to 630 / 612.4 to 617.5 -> 0.71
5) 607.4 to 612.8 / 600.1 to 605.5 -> 1.20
